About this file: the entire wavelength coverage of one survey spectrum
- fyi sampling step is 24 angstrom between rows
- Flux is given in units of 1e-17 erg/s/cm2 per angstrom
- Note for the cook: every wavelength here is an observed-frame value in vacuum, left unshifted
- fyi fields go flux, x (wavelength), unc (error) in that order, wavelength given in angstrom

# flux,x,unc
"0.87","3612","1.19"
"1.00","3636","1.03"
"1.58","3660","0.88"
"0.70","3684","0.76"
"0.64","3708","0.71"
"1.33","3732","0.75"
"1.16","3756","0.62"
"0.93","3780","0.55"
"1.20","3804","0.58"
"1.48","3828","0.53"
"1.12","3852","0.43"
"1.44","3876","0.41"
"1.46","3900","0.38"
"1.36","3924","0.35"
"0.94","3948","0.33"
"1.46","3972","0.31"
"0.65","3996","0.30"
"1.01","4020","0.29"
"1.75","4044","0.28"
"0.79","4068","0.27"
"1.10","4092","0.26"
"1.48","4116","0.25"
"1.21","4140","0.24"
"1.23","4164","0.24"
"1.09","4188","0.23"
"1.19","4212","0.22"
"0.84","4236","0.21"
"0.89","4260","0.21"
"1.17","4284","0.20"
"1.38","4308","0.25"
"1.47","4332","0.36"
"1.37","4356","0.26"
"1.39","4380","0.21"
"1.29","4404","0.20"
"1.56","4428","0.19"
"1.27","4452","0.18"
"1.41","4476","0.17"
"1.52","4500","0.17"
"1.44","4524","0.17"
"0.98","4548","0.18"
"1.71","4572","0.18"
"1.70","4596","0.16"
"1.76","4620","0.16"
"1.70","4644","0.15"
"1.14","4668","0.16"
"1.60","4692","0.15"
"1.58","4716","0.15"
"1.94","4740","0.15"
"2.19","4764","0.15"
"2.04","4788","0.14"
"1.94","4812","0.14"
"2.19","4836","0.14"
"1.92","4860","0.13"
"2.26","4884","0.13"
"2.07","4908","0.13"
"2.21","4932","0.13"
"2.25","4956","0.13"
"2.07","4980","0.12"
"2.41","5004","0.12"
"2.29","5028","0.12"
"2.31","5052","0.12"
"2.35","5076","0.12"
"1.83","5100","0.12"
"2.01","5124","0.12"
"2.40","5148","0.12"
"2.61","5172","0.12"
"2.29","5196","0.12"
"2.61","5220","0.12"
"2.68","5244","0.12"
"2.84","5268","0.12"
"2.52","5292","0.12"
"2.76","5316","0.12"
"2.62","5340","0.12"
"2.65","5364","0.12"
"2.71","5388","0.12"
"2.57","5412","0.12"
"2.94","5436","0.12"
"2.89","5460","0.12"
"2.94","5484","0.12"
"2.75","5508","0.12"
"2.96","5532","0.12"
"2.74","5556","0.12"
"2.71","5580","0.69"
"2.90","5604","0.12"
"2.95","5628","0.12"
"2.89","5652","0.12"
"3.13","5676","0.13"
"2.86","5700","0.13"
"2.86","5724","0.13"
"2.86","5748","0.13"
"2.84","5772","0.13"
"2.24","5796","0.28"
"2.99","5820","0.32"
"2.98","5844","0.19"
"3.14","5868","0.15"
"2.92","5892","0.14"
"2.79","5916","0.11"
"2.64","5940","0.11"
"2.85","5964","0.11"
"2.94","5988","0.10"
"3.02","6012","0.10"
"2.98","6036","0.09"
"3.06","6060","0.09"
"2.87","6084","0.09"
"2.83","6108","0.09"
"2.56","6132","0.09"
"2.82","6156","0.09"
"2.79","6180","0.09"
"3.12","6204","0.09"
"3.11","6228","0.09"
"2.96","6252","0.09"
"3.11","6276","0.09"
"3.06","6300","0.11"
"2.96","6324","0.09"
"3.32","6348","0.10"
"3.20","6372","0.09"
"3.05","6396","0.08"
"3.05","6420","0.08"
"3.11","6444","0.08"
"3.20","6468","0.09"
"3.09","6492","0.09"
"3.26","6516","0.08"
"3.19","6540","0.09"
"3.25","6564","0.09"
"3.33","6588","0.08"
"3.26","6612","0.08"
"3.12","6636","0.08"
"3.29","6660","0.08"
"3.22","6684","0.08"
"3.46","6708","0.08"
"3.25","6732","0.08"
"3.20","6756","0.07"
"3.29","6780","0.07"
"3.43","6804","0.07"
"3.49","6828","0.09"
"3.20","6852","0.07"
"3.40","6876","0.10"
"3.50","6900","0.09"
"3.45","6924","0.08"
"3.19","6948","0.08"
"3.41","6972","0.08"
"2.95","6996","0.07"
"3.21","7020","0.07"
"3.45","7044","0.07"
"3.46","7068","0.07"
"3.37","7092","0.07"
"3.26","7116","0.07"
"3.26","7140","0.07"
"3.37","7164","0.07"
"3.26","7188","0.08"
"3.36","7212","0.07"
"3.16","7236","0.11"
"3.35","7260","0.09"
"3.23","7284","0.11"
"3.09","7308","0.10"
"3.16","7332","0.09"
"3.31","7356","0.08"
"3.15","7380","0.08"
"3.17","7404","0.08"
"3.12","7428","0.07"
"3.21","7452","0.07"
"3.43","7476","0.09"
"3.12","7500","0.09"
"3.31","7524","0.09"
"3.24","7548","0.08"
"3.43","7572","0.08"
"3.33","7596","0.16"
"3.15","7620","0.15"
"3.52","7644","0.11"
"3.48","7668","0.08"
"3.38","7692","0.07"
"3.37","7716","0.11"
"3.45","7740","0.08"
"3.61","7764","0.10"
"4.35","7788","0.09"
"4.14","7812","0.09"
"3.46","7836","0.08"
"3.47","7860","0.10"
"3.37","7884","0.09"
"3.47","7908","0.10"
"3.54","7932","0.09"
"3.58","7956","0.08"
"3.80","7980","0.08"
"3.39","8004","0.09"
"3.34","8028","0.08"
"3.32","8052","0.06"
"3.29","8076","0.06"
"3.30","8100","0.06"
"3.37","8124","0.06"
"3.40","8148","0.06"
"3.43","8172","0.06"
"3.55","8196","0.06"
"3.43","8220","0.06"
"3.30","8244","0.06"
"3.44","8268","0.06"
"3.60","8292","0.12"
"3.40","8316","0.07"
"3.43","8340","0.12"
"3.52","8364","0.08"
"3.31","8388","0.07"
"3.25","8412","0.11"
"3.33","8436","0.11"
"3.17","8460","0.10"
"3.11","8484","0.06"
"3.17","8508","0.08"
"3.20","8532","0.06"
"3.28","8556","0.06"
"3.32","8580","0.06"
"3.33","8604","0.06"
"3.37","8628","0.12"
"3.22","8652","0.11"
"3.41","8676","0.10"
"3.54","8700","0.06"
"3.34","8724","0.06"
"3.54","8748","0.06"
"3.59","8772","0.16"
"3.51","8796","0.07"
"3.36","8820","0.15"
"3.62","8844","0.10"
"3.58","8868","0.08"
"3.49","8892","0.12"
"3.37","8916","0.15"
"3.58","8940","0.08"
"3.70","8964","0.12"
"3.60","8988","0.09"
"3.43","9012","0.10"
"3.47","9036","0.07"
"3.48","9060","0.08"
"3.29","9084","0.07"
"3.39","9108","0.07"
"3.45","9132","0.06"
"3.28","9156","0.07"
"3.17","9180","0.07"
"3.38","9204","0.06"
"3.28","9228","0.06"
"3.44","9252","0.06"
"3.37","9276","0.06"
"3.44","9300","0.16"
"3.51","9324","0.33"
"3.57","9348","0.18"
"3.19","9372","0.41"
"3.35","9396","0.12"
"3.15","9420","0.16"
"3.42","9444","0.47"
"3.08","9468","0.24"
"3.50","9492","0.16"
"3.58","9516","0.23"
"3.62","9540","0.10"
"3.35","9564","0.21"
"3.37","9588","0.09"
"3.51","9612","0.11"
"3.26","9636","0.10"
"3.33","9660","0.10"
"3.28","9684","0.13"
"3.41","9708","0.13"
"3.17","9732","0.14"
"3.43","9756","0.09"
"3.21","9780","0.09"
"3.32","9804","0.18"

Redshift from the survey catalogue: 0.186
